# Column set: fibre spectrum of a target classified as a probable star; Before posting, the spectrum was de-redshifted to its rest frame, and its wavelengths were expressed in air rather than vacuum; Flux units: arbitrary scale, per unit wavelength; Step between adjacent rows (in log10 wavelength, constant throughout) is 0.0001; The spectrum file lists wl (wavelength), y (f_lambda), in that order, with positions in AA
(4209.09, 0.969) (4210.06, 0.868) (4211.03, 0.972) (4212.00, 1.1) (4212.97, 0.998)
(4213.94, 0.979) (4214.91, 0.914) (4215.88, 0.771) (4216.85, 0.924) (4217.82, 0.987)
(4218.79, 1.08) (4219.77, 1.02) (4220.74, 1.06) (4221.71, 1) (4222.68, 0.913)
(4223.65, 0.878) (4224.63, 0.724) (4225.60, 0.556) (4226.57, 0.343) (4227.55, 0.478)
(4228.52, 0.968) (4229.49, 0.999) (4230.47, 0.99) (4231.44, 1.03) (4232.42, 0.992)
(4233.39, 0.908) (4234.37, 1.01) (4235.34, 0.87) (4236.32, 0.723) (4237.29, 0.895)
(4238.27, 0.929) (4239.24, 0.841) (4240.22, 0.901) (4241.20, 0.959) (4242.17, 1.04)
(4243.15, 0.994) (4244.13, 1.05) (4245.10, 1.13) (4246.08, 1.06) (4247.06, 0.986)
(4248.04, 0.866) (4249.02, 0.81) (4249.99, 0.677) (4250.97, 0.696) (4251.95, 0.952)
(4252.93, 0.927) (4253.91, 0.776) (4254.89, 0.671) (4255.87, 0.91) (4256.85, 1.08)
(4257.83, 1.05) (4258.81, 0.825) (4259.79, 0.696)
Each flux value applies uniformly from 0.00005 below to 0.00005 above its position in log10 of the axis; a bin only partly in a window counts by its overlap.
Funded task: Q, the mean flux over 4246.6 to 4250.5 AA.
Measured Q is 0.834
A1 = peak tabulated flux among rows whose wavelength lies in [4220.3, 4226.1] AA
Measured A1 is 1.06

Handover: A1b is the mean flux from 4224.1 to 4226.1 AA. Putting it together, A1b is 0.641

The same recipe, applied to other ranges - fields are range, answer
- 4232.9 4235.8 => 0.932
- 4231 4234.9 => 0.983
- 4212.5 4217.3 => 0.917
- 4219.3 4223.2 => 0.999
